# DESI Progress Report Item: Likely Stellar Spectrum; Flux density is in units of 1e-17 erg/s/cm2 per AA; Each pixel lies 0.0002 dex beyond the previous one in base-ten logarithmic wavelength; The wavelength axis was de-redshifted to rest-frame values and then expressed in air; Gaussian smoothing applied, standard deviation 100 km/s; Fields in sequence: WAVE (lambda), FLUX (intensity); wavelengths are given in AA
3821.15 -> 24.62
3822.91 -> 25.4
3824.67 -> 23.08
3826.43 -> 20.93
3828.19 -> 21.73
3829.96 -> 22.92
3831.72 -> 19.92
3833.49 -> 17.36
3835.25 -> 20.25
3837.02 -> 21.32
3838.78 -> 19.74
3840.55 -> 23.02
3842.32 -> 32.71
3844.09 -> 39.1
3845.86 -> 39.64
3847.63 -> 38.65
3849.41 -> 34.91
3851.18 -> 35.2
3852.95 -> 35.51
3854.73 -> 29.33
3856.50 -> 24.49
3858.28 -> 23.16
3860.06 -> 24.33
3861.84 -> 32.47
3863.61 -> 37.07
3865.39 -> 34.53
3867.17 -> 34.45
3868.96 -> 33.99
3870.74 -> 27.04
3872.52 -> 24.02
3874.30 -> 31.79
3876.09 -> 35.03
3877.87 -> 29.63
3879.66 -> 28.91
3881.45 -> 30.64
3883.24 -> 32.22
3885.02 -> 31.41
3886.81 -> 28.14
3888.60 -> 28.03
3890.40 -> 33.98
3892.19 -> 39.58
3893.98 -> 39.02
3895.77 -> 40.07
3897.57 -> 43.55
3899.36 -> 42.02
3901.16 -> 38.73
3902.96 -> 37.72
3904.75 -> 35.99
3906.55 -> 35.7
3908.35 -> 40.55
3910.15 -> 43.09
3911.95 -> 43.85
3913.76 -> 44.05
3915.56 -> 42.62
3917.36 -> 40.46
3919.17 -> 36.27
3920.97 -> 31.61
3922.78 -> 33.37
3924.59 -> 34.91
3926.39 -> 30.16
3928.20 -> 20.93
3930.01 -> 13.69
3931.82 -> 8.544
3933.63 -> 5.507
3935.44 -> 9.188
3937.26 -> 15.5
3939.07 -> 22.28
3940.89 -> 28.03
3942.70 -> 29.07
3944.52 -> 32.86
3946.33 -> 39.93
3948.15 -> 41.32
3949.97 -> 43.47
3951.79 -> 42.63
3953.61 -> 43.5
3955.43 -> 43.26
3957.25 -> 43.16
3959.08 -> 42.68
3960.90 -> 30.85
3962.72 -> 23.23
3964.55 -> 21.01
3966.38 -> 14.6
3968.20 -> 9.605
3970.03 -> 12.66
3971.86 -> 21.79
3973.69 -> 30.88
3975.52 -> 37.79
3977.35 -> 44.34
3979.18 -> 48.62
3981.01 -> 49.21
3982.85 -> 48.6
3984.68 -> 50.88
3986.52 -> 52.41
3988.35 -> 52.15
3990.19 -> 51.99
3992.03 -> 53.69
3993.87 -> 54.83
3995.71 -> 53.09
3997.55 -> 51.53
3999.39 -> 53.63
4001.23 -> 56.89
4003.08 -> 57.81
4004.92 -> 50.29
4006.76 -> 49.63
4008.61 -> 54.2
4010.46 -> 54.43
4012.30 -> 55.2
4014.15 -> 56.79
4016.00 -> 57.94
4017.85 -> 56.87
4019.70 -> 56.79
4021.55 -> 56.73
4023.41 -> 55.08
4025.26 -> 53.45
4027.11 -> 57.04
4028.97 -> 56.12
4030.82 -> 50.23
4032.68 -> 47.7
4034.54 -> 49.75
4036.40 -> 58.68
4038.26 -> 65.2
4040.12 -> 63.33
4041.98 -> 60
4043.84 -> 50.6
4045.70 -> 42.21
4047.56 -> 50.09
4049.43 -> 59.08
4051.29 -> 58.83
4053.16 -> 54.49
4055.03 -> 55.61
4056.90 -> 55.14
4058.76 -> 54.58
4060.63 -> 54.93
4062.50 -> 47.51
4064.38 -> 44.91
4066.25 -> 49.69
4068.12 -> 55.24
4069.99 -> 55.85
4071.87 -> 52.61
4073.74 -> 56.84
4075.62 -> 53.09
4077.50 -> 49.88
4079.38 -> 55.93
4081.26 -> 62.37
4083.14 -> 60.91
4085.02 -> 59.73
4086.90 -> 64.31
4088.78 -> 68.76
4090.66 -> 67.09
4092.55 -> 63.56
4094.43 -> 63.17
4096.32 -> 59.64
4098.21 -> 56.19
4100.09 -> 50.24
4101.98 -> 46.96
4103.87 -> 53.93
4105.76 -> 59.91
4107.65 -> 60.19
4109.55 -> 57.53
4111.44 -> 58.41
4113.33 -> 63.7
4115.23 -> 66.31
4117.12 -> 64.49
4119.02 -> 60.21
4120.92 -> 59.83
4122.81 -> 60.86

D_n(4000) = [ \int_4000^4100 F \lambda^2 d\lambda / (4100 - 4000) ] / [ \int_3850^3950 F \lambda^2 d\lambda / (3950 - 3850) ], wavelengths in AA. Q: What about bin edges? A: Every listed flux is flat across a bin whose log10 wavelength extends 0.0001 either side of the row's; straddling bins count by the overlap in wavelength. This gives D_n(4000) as 1.89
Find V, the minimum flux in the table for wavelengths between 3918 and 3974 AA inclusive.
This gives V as 5.507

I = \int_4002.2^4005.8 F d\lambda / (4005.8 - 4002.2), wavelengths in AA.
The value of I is 54.1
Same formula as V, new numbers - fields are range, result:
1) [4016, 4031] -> 50.23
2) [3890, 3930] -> 20.93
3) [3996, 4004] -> 51.53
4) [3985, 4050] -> 42.21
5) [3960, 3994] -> 9.605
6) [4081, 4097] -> 59.64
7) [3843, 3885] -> 23.16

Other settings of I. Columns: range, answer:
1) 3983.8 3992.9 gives 52.2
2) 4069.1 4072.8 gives 54.1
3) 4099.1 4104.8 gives 50.5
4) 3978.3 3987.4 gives 49.9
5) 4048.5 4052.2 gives 59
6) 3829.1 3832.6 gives 21.4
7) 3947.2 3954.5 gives 42.7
